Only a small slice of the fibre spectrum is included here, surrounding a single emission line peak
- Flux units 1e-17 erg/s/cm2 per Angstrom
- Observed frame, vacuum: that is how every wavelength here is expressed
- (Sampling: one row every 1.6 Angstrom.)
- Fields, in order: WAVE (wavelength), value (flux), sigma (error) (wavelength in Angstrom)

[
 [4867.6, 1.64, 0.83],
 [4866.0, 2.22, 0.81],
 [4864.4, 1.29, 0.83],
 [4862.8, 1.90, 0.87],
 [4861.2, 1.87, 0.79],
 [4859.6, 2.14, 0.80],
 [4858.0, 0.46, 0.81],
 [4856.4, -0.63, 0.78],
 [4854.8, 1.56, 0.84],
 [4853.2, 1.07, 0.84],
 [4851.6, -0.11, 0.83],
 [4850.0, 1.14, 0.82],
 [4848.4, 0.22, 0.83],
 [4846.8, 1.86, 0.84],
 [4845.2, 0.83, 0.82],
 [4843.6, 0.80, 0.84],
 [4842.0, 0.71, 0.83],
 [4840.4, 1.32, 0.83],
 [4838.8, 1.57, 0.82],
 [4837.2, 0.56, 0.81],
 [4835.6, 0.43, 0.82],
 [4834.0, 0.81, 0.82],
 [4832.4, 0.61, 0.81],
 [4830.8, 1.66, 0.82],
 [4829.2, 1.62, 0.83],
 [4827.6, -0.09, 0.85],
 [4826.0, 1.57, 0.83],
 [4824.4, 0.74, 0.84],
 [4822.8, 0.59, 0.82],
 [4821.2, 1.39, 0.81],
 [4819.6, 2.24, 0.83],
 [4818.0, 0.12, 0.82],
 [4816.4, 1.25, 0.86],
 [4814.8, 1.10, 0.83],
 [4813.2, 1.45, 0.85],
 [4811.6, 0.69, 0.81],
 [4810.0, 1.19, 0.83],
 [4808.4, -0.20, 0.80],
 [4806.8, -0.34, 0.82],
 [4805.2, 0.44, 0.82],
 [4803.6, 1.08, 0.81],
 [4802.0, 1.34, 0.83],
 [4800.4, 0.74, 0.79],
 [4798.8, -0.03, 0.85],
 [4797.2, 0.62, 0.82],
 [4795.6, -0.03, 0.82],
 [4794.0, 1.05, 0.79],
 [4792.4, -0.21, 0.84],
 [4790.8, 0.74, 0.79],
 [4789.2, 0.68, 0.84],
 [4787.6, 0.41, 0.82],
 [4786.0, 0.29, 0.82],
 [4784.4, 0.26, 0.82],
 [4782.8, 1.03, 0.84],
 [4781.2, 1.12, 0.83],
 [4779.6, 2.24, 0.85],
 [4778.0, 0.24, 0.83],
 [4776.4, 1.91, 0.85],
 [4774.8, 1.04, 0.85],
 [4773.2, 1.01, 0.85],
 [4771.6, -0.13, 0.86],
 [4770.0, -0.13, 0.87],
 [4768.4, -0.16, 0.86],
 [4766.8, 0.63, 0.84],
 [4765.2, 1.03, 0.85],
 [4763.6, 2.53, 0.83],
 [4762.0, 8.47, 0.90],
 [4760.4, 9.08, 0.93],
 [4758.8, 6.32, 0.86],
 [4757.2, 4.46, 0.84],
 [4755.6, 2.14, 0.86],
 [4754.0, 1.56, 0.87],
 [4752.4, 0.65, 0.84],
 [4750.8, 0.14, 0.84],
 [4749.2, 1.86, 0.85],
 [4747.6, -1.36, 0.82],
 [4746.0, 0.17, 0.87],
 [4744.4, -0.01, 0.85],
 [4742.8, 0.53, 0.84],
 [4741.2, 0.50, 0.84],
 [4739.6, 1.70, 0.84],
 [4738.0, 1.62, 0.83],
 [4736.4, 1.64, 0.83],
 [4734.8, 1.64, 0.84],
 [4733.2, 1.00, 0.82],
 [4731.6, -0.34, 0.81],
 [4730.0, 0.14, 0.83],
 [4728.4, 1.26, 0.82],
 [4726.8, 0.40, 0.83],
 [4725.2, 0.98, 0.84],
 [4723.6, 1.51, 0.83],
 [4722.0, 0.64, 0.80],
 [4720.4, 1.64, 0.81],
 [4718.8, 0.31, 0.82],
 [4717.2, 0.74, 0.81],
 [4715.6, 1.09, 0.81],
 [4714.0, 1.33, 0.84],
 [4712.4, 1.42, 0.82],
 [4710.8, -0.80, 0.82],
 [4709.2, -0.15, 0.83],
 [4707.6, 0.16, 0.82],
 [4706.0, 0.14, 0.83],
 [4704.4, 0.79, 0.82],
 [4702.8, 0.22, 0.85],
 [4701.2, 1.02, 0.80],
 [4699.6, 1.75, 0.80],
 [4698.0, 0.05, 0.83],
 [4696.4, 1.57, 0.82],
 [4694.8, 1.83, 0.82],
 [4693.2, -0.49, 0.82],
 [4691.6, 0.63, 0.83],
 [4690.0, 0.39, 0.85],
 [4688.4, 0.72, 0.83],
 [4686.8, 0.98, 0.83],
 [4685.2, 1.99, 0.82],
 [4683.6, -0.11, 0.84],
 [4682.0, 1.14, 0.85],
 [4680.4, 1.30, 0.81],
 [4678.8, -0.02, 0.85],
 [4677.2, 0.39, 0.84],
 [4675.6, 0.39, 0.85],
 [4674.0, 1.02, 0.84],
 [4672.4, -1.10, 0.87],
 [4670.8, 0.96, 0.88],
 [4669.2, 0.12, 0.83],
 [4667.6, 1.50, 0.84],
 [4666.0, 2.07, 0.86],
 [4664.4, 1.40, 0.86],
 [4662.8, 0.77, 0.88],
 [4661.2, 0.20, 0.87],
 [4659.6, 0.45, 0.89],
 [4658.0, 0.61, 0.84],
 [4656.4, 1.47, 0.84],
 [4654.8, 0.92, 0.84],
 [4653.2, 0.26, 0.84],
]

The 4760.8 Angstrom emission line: [O II] 3727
